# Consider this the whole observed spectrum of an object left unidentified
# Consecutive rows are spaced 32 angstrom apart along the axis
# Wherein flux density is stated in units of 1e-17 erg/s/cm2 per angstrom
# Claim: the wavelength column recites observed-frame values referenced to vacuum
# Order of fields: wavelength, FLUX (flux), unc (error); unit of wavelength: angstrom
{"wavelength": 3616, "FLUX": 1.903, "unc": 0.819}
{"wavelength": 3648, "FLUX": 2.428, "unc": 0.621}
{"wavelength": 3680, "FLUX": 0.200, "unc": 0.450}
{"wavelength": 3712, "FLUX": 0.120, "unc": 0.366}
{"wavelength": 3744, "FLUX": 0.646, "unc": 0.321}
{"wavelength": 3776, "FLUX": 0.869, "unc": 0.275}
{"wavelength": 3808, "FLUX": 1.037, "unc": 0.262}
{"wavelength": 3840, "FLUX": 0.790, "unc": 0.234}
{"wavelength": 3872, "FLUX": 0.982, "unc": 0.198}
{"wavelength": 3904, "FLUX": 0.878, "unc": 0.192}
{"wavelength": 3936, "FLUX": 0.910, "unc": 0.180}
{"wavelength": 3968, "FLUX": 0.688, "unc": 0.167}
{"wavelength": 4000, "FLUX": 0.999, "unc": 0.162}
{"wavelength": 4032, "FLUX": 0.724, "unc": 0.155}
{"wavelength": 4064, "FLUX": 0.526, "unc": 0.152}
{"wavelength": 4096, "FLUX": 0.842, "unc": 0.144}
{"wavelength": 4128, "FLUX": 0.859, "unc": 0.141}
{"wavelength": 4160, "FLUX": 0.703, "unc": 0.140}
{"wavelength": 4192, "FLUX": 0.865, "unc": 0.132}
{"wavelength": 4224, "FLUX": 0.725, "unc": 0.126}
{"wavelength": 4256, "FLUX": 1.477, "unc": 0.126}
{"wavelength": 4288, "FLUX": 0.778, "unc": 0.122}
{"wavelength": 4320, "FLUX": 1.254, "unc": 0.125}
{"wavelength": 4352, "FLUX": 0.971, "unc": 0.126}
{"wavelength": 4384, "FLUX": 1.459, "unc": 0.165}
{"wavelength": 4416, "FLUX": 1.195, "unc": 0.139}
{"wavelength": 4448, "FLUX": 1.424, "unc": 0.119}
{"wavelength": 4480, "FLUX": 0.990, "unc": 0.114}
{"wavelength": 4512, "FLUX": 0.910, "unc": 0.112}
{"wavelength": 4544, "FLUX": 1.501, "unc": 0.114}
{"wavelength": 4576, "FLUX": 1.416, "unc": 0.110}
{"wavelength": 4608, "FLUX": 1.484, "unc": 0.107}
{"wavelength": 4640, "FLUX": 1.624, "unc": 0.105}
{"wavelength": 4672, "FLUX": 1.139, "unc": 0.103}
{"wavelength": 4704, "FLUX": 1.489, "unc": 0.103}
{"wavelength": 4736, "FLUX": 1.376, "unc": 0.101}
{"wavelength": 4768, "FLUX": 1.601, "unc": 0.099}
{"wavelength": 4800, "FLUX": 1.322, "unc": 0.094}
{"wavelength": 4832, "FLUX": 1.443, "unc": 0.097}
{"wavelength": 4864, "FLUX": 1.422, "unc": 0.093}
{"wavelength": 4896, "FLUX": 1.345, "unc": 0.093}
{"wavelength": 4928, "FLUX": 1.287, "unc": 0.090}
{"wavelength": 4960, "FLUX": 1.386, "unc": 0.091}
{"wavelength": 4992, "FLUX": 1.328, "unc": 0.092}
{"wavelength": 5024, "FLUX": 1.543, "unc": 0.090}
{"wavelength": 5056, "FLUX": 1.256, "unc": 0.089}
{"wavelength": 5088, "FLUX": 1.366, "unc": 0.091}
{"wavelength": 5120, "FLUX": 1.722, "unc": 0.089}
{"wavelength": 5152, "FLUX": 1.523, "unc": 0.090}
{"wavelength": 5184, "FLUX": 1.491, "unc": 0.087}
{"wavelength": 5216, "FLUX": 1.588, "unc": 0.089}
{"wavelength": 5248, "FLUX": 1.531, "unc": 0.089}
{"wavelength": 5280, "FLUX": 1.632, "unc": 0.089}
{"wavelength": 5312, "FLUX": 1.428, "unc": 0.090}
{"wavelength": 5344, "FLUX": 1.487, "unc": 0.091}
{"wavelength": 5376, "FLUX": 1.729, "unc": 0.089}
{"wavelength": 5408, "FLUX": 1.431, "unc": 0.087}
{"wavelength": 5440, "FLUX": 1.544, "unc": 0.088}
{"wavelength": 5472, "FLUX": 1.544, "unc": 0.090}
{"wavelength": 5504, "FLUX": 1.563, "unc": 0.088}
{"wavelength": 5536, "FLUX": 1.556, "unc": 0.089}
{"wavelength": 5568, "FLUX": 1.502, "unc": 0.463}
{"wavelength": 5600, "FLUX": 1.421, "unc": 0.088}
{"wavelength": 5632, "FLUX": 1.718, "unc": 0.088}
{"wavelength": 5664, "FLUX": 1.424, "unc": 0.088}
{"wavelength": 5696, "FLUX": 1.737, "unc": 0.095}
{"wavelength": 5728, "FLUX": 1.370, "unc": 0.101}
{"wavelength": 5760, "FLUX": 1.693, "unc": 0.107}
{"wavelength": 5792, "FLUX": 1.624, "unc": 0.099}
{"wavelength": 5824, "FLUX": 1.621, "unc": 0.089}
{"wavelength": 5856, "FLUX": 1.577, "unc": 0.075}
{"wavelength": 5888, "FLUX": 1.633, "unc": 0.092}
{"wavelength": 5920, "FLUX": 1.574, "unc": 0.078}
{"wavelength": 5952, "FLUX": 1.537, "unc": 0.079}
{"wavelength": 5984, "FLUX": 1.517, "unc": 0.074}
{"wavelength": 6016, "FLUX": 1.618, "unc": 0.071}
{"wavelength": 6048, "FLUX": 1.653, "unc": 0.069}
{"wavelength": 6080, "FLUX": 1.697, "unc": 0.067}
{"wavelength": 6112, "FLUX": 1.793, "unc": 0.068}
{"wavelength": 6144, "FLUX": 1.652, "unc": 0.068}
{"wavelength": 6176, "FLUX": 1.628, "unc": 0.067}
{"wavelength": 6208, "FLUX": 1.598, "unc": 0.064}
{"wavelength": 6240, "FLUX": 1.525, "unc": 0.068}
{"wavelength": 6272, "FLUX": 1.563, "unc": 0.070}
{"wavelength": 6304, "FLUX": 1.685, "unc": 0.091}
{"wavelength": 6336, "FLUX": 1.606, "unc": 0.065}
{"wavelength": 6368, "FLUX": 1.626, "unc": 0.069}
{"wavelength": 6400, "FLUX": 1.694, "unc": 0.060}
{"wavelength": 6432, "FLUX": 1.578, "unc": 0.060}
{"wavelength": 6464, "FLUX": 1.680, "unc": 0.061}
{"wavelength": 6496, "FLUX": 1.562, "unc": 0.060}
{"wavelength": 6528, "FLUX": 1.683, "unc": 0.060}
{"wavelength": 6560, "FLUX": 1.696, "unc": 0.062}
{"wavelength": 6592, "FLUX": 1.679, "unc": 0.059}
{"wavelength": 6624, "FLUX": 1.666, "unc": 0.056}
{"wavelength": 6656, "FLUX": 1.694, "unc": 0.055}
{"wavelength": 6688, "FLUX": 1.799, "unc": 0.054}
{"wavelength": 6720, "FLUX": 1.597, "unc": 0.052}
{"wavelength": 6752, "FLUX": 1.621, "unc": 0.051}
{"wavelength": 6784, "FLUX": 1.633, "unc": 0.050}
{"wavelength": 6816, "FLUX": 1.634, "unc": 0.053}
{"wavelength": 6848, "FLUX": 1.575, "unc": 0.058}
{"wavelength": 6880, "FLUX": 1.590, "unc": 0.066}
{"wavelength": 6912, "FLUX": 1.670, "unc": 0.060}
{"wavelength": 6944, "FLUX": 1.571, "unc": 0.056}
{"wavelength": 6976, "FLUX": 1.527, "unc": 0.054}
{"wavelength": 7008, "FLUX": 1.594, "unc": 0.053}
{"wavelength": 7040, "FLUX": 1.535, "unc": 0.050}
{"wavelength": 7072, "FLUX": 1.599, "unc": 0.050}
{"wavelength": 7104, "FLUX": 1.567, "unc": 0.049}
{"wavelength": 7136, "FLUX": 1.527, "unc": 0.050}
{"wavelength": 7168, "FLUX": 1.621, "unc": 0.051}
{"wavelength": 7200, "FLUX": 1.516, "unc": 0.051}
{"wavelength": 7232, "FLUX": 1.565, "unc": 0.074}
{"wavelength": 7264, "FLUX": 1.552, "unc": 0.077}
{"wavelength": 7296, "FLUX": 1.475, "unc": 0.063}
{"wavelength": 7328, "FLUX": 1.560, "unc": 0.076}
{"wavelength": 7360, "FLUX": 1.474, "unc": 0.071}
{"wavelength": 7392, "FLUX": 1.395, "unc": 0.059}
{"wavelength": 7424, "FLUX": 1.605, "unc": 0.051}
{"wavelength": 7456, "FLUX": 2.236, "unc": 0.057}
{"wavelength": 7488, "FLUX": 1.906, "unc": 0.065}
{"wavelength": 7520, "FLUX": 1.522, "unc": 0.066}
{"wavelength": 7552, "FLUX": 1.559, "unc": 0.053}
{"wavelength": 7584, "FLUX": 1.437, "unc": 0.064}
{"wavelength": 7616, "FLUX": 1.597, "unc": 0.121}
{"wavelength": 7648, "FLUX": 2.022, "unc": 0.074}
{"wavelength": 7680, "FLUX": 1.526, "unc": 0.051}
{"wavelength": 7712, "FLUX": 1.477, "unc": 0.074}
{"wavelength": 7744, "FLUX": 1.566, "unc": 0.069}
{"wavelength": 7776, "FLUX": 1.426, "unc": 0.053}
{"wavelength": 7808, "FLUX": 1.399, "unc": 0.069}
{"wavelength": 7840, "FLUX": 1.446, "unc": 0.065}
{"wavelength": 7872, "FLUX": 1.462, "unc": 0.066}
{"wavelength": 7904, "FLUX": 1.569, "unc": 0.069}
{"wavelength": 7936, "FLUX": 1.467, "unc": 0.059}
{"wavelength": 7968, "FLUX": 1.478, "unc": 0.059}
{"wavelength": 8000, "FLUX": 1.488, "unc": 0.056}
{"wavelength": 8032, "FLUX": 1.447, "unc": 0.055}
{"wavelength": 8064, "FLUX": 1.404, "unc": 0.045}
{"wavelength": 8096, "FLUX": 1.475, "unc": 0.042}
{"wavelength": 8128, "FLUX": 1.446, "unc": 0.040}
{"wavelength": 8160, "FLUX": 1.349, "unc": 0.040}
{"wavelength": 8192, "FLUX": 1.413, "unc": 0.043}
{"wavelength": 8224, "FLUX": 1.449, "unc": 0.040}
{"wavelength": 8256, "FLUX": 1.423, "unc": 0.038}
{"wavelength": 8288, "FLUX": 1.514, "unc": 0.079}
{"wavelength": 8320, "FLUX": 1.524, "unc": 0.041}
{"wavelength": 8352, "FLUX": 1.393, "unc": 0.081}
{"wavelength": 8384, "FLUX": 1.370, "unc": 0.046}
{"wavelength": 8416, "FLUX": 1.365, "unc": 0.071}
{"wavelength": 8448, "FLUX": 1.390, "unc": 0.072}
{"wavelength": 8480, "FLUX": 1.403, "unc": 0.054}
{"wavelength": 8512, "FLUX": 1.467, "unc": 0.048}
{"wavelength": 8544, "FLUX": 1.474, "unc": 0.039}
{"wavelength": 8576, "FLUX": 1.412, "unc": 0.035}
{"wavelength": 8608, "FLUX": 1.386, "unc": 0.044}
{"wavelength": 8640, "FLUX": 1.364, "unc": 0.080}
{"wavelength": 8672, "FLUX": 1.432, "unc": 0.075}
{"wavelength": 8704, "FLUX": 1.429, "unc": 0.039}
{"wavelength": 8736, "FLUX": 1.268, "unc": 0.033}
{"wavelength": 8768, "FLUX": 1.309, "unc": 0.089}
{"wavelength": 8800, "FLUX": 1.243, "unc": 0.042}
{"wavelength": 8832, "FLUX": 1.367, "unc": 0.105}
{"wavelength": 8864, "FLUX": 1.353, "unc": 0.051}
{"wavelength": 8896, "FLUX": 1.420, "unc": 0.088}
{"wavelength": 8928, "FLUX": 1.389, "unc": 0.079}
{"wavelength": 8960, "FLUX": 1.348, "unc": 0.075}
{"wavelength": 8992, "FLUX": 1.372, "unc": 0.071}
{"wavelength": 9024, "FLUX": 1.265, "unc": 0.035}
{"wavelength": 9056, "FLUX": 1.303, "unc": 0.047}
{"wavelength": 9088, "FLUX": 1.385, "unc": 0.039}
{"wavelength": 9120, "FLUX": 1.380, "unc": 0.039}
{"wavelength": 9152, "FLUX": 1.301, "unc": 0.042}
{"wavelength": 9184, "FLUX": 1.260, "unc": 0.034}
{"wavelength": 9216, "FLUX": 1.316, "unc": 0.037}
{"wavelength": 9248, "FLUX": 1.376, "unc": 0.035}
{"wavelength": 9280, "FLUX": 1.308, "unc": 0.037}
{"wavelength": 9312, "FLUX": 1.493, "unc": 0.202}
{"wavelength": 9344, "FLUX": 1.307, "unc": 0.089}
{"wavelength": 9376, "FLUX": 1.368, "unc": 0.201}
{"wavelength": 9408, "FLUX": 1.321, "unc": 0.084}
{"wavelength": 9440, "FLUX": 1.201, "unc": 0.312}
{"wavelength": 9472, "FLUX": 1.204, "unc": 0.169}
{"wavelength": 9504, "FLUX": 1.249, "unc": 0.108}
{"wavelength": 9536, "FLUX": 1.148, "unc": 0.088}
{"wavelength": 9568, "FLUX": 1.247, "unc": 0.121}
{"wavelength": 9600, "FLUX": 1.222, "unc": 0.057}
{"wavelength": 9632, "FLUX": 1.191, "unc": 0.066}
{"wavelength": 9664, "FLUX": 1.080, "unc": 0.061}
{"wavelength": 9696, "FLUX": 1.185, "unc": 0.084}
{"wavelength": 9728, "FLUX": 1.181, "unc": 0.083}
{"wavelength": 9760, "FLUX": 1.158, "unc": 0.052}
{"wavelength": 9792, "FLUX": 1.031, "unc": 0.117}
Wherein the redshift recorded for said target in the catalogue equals 0.138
